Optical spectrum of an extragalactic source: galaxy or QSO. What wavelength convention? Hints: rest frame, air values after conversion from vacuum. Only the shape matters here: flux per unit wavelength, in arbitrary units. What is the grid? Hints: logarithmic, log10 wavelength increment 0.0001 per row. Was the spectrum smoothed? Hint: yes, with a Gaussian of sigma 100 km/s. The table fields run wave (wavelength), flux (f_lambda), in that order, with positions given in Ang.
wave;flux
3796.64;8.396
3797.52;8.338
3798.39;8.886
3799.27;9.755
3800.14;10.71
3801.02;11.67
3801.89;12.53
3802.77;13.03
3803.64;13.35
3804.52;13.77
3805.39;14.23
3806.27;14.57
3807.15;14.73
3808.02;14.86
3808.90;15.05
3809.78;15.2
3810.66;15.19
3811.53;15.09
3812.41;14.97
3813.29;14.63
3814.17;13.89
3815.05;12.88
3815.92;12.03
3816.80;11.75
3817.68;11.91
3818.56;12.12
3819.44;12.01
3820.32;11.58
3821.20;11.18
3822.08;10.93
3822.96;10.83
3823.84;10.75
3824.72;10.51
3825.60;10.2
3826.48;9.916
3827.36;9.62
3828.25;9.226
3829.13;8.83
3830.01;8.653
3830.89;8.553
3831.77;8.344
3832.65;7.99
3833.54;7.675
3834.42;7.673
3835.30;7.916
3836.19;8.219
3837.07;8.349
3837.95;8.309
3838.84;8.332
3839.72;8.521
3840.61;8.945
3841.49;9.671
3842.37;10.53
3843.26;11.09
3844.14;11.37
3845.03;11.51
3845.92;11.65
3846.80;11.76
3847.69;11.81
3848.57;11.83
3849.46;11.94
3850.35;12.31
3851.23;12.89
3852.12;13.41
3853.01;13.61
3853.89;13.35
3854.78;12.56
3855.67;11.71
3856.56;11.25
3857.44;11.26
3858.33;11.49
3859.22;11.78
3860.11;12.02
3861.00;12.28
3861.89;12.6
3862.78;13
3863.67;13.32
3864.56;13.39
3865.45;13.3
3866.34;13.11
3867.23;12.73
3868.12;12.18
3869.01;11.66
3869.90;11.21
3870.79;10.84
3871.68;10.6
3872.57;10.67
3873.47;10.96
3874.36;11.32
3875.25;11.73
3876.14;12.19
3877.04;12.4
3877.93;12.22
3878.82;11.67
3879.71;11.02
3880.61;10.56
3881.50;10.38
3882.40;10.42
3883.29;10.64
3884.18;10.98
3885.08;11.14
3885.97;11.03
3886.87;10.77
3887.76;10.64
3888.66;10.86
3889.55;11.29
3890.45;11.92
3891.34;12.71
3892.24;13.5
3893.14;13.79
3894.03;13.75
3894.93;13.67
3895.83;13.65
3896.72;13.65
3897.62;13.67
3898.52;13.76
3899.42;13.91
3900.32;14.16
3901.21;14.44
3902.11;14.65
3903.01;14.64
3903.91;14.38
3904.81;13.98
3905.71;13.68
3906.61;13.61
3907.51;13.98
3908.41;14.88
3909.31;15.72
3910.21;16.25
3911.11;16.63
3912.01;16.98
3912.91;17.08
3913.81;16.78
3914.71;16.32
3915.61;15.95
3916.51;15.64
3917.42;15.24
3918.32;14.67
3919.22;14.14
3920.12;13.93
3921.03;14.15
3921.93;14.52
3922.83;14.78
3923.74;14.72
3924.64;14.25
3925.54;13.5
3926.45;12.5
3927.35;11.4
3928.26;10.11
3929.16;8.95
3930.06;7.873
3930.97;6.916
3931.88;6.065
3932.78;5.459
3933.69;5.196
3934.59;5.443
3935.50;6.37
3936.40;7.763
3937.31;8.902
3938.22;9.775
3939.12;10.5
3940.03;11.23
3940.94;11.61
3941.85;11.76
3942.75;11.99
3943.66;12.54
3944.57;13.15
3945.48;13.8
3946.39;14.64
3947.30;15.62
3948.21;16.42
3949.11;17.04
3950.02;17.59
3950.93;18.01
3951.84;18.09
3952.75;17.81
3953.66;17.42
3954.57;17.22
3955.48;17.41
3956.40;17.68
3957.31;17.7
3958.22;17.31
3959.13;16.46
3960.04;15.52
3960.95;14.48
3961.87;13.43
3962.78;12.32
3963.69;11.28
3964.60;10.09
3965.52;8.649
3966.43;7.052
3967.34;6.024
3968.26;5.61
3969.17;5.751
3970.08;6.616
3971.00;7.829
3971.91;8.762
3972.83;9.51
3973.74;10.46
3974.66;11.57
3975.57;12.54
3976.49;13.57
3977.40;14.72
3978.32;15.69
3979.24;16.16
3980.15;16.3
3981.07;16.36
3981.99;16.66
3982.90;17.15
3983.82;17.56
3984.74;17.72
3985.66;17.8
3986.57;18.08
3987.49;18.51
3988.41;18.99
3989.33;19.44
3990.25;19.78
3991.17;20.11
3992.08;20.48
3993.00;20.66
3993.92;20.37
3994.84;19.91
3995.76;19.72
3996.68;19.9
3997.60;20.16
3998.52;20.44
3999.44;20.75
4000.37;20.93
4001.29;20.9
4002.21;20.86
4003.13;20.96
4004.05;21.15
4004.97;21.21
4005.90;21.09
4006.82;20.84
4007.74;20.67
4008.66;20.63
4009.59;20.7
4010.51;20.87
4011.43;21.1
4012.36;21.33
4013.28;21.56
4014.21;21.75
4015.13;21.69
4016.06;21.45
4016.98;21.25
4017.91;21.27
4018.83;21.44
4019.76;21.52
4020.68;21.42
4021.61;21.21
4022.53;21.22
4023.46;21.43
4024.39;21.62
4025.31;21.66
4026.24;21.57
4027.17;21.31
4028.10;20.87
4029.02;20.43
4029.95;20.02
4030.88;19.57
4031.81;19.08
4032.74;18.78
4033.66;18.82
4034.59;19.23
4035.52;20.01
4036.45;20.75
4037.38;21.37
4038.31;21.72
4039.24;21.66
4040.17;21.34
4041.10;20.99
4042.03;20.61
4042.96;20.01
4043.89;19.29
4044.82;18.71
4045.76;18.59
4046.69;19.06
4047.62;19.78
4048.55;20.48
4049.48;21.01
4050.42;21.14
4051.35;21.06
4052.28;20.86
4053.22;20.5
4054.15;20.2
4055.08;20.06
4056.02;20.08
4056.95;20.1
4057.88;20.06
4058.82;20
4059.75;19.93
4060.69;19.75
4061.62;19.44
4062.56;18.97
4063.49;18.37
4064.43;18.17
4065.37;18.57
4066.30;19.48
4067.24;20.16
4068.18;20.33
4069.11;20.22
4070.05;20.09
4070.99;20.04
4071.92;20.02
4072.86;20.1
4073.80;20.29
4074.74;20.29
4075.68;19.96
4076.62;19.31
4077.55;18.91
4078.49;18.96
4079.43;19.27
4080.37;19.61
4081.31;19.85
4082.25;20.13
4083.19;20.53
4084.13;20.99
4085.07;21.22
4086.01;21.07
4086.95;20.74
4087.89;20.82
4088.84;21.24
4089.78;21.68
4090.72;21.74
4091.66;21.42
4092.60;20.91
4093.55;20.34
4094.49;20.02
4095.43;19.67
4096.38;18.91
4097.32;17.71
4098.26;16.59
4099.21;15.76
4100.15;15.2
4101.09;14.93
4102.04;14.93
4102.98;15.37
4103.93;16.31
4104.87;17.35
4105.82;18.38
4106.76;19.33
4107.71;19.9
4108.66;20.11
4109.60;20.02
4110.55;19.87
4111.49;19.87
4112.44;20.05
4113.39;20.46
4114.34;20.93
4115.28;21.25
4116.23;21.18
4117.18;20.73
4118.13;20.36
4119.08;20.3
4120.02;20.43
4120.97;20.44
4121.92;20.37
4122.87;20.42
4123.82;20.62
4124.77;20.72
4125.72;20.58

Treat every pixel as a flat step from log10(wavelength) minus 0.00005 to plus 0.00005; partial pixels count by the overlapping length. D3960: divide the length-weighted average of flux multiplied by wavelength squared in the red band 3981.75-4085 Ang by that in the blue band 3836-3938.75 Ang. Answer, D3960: 1.80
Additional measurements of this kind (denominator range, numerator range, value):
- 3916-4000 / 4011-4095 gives 1.53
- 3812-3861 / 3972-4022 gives 1.89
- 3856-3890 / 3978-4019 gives 1.82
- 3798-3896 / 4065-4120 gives 1.91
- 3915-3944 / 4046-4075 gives 1.90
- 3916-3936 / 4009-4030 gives 2.00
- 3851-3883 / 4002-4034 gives 1.89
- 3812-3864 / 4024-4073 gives 2.03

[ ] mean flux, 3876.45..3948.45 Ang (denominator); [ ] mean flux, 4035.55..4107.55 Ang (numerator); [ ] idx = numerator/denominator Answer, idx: 1.57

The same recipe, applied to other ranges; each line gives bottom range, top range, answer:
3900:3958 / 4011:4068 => 1.51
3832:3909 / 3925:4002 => 1.19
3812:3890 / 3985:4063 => 1.83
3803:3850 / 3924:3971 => 1.06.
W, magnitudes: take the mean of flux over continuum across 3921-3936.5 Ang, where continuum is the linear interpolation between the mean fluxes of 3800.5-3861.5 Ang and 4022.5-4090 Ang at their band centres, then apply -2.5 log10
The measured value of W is 0.46 mag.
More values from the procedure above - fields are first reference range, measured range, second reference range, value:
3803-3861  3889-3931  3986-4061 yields 0.09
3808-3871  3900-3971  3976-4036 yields 0.24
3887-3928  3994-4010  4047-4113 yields -0.20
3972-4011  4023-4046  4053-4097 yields -0.07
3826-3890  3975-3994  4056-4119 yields -0.12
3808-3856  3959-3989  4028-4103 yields 0.25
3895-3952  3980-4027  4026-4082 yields -0.17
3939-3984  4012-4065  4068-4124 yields -0.20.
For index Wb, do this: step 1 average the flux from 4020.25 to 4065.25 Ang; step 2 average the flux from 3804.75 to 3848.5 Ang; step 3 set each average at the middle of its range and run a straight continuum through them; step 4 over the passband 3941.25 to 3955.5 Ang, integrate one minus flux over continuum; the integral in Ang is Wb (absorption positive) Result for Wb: 0.64 Ang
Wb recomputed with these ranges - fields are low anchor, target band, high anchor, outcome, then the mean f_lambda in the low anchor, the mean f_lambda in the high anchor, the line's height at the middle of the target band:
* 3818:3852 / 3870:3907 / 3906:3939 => -2.6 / 10.1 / 12.4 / 11.5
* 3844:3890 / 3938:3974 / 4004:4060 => 7.7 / 11.8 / 20.6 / 16.6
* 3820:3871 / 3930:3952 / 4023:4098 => 5.5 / 10.9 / 20.2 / 15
